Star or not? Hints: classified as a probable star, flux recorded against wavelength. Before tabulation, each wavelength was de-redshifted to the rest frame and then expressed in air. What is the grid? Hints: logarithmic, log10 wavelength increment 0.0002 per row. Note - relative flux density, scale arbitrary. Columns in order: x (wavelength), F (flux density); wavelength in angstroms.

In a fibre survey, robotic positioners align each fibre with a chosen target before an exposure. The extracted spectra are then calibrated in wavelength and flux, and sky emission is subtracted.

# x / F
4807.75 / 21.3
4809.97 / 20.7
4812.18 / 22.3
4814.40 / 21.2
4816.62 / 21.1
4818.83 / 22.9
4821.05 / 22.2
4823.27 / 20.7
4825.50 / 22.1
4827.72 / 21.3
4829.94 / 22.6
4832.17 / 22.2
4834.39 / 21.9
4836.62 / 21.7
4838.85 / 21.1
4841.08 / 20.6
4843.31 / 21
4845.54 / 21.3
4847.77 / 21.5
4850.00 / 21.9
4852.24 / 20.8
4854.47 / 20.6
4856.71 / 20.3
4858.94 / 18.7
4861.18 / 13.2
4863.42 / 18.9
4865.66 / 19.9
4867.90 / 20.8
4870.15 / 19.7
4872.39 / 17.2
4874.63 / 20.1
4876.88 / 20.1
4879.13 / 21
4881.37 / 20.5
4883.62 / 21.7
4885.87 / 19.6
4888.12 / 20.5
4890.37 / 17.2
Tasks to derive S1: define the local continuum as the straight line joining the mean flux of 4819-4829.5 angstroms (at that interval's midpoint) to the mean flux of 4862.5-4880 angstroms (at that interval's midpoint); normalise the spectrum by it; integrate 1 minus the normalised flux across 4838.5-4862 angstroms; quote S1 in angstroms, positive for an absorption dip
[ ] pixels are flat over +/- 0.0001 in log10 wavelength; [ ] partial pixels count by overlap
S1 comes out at 0.6 angstroms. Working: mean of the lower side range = 21.8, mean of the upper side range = 19.7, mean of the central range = 20.1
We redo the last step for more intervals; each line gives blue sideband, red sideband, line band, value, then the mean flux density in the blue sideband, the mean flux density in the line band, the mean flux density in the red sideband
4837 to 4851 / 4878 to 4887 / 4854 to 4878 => 2.2 angstroms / 21.3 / 19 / 20.7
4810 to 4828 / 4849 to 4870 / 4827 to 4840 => -0.6 angstroms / 21.7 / 21.8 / 19.4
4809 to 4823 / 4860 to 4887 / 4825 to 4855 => -1.1 angstroms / 21.7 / 21.5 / 19.4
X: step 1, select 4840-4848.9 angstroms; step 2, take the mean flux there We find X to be 21.1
